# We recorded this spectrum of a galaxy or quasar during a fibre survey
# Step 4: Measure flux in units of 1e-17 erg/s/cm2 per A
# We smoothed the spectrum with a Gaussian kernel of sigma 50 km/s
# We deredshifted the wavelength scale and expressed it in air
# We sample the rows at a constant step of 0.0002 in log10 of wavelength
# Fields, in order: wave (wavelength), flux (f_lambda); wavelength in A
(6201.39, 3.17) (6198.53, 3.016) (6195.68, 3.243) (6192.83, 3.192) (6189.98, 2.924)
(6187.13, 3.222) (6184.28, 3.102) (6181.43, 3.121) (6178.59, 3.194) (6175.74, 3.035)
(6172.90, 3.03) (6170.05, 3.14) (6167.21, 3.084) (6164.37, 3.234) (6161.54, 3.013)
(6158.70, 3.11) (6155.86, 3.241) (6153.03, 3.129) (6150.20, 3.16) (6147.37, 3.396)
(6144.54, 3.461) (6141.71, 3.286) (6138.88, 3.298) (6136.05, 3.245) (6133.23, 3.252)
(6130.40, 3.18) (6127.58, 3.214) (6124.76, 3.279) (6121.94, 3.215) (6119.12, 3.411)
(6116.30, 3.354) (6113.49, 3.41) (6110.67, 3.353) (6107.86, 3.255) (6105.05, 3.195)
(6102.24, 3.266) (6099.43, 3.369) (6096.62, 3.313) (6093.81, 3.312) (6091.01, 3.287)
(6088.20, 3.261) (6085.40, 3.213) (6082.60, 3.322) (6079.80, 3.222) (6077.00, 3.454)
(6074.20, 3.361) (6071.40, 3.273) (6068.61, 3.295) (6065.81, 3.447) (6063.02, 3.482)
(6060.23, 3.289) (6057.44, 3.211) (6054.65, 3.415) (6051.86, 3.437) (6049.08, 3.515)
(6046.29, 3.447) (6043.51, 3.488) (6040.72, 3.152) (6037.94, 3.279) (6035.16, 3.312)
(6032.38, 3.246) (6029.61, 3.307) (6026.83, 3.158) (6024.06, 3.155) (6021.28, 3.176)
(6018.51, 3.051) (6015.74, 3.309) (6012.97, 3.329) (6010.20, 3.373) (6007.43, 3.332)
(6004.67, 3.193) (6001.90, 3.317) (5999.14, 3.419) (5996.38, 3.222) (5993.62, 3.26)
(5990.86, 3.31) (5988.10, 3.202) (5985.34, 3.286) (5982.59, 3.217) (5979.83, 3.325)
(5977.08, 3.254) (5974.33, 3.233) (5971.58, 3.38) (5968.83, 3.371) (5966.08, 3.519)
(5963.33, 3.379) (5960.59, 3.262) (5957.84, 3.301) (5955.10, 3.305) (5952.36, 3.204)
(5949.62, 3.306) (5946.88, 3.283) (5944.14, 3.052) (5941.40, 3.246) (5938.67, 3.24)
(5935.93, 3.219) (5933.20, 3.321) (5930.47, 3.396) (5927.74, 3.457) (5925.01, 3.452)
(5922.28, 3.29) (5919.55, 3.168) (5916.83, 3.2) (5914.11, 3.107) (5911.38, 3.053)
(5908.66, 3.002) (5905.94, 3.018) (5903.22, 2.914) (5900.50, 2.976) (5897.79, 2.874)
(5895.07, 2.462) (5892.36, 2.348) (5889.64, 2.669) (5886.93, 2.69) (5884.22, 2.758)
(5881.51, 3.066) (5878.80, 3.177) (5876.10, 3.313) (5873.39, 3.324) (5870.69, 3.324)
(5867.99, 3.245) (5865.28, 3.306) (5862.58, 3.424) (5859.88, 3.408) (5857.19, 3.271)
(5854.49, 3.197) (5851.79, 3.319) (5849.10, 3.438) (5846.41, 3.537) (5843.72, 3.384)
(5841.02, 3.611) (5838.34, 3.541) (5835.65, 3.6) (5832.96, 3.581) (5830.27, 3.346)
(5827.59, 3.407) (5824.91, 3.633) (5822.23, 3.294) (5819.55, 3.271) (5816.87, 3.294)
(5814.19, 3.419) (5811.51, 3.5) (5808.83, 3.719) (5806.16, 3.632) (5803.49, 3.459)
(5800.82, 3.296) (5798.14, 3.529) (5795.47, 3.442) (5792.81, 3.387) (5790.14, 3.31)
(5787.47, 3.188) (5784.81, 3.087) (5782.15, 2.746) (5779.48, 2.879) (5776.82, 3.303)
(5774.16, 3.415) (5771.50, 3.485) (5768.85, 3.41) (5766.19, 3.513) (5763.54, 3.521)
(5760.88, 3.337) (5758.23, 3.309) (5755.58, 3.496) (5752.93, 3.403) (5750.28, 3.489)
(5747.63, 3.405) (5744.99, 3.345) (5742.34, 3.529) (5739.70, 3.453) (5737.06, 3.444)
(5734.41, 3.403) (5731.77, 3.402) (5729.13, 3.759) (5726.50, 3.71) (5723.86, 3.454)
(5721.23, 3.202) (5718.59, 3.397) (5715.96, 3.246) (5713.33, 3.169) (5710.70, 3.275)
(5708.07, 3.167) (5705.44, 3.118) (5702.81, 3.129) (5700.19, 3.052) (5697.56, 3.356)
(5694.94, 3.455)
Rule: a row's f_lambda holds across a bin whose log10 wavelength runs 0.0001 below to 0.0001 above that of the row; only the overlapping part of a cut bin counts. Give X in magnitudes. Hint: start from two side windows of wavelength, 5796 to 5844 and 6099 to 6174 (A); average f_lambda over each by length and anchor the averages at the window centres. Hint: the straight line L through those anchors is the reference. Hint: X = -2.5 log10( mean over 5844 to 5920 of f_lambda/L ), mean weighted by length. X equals 0.11 mag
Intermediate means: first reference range 3.47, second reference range 3.24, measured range 3.1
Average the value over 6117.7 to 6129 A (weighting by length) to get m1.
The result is 3.28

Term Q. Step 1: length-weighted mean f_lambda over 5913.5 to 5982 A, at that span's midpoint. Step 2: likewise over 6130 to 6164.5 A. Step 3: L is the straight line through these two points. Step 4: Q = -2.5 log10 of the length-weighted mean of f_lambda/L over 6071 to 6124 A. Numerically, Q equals -0.02 mag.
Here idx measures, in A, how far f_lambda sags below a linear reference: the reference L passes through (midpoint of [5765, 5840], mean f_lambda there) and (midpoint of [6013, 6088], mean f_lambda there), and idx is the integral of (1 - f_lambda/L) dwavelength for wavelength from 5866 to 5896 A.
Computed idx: 3.6 A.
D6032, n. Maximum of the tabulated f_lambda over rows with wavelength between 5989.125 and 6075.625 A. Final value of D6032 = 3.515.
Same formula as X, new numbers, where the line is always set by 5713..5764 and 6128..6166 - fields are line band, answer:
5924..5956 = 0.014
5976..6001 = 0.009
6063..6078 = -0.035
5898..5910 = 0.130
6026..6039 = 0.007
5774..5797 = 0.072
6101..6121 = -0.024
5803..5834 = -0.023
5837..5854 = -0.026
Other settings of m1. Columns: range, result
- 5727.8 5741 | 3.49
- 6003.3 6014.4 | 3.31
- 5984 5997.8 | 3.26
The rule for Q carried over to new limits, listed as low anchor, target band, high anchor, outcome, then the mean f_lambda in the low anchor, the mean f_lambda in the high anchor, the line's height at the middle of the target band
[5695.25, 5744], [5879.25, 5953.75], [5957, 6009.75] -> 0.085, 3.35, 3.31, 3.32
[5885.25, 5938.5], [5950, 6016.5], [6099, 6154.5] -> -0.063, 3.04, 3.29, 3.12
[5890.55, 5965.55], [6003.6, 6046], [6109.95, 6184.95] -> -0.029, 3.14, 3.22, 3.18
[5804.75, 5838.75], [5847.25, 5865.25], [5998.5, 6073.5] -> 0.033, 3.48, 3.31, 3.45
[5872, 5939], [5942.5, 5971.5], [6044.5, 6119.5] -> -0.054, 3.06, 3.34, 3.14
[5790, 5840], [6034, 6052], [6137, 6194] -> -0.033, 3.46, 3.17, 3.27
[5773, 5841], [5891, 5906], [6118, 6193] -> 0.209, 3.38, 3.19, 3.33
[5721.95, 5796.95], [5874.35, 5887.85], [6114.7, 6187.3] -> 0.105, 3.38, 3.21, 3.33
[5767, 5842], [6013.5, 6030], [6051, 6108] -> 0.047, 3.39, 3.32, 3.33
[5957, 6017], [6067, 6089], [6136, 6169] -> -0.014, 3.31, 3.22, 3.26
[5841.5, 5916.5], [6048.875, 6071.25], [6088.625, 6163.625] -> -0.049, 3.1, 3.27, 3.22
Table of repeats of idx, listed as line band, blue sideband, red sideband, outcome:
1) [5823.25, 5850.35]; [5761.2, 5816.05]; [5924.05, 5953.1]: -1.4 A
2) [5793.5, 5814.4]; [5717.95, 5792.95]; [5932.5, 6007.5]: -0.9 A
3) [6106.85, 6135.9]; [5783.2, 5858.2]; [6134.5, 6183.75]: -0.7 A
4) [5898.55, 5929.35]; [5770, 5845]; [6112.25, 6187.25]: 1.7 A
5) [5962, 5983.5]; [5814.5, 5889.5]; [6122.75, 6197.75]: -0.5 A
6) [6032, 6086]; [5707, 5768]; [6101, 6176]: -1.3 A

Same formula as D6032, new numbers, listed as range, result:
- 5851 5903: 3.424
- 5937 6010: 3.519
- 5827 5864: 3.611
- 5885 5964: 3.457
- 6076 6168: 3.461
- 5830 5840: 3.6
